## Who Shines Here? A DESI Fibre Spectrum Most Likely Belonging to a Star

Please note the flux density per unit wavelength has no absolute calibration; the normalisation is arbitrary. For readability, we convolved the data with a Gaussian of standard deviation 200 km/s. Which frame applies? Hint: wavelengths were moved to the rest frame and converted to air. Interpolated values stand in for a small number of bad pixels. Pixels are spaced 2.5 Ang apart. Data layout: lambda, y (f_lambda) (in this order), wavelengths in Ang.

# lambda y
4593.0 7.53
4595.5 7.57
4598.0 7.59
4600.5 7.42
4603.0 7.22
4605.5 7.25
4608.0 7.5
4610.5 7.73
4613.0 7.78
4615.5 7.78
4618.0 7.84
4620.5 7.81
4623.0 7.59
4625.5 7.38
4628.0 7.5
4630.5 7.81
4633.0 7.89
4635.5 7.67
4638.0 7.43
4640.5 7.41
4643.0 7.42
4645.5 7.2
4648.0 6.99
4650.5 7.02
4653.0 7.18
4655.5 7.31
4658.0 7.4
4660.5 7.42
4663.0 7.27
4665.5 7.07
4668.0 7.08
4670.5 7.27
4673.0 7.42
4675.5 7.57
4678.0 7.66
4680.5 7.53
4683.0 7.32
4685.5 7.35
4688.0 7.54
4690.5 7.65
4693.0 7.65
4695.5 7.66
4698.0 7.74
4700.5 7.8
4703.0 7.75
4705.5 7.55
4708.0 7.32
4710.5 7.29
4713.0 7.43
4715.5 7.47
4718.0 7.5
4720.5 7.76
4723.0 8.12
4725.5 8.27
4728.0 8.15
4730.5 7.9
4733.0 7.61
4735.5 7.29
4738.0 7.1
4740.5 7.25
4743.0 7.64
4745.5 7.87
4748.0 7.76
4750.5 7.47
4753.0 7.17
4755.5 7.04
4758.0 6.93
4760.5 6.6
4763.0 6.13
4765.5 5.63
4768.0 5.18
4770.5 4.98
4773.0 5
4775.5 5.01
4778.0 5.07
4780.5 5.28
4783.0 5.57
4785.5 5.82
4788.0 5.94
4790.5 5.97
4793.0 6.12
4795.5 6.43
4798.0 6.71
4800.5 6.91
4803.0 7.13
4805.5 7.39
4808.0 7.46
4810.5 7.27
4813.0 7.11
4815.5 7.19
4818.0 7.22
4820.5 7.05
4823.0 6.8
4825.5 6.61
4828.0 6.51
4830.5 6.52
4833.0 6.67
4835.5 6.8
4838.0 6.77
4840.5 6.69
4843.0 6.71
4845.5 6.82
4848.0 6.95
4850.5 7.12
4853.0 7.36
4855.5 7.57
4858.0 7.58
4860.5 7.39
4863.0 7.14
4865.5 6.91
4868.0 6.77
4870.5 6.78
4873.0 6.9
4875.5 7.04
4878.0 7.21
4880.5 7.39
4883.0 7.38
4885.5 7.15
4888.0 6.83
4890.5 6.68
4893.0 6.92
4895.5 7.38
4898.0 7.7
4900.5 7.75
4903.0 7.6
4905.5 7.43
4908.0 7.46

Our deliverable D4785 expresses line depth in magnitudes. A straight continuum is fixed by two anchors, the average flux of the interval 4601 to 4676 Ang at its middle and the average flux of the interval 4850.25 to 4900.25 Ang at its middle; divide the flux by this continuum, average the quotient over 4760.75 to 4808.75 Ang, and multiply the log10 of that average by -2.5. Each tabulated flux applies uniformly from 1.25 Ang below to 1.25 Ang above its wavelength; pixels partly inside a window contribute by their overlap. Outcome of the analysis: 0.21 mag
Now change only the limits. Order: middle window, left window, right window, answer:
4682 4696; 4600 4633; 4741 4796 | -0.09 mag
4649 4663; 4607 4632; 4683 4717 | 0.05 mag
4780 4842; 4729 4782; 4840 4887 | 0.03 mag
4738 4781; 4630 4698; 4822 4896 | 0.13 mag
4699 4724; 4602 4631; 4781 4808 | -0.09 mag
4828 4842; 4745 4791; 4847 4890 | 0.02 mag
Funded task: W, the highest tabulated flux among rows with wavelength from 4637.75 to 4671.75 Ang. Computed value 7.43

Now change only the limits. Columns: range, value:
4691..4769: 8.27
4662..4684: 7.66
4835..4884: 7.58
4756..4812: 7.46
